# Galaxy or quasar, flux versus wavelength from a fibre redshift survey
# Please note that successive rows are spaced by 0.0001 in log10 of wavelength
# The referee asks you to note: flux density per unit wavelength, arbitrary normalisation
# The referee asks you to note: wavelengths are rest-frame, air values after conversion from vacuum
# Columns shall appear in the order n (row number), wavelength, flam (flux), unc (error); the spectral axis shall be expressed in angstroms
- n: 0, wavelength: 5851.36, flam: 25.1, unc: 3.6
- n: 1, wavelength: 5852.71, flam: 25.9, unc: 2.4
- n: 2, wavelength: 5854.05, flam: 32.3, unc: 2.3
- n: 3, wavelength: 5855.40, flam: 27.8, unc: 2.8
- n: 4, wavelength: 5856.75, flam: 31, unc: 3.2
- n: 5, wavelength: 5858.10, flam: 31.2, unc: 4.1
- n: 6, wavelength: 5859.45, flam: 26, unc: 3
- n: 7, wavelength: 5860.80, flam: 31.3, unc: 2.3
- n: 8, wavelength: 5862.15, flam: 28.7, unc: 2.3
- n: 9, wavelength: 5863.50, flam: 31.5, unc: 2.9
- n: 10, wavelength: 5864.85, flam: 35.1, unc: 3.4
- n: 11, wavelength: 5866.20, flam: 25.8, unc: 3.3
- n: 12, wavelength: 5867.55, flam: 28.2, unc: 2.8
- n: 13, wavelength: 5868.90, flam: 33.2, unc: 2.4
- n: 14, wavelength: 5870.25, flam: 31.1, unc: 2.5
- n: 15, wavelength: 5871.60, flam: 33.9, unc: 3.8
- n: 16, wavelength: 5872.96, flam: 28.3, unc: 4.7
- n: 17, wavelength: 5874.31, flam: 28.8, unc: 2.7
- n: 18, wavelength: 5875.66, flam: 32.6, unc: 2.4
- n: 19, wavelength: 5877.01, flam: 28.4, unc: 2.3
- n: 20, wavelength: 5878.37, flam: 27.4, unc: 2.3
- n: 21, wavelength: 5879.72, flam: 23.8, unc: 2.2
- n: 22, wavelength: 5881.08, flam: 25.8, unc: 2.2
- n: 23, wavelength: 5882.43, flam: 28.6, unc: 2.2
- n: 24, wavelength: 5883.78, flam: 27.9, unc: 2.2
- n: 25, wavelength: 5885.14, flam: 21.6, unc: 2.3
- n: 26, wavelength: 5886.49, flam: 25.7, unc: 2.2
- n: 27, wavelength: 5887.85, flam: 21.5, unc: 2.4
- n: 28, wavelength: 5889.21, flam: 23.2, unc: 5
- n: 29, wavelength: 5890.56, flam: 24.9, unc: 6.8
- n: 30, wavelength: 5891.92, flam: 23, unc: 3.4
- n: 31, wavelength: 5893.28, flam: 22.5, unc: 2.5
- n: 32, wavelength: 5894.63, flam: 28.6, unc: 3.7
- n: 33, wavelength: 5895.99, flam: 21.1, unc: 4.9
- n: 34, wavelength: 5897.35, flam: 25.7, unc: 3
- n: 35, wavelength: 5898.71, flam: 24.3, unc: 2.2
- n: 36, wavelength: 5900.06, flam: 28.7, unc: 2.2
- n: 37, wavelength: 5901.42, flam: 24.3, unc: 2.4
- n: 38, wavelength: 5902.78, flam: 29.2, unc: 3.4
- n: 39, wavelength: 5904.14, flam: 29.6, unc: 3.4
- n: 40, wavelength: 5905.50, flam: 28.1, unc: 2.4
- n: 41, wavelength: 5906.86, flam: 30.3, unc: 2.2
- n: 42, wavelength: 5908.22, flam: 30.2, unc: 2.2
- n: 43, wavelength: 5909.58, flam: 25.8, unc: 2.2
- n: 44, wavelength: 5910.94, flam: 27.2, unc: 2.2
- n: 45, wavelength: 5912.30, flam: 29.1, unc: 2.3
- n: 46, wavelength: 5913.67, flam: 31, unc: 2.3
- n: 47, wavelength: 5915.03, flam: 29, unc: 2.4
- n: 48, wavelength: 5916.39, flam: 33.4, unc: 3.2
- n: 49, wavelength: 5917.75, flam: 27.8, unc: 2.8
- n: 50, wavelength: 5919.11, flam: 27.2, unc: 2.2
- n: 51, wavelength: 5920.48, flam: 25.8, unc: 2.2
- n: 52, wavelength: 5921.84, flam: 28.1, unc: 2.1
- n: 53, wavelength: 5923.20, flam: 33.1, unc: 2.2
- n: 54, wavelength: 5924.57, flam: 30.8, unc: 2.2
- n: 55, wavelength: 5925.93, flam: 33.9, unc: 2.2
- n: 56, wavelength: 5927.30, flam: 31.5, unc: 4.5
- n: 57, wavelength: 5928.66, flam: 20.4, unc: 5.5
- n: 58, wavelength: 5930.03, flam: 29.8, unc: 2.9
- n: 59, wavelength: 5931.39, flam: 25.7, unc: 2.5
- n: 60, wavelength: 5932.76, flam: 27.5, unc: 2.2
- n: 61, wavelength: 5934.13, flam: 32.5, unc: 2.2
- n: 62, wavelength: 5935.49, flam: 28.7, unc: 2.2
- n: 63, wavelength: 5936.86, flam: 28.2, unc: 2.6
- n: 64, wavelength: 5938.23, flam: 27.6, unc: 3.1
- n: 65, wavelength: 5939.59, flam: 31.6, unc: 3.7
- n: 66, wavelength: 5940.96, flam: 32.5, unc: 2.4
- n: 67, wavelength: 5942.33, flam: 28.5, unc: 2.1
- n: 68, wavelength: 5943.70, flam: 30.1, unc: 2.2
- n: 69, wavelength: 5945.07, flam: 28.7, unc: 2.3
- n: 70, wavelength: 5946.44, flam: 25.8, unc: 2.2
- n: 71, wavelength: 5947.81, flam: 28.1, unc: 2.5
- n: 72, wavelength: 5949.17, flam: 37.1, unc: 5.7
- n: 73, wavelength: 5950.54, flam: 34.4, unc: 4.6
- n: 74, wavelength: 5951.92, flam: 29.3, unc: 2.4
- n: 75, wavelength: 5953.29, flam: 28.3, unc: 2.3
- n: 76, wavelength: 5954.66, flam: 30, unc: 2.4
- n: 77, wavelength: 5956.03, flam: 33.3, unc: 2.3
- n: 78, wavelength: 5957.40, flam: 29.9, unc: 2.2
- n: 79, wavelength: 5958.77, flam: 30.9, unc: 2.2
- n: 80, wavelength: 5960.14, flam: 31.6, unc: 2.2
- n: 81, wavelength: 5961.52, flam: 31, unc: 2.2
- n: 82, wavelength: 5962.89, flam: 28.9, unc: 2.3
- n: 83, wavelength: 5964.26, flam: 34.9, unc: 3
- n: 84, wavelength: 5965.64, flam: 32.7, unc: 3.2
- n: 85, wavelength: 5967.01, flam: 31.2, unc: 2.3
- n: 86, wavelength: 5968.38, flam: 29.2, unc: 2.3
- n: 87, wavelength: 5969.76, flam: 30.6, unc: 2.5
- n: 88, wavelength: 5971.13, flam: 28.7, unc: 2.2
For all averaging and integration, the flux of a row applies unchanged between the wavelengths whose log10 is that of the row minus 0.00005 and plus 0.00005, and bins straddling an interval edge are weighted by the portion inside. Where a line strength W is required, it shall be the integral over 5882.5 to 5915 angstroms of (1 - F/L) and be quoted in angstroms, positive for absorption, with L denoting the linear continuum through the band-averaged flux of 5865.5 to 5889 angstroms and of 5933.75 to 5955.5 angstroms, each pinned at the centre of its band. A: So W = 2.45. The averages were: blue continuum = 27.7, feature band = 26.3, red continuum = 30.1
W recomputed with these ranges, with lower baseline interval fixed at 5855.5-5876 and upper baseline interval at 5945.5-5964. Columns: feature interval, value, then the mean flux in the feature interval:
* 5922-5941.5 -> 0.7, 29.5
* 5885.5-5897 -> 2.5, 23.8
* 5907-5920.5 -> 0.8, 28.8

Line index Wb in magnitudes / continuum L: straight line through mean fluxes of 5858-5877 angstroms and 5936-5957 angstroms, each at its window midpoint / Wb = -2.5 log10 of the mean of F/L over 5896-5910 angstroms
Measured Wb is 0.11 mag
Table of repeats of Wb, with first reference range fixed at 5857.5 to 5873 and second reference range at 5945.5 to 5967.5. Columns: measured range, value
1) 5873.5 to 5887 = 0.13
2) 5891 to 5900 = 0.24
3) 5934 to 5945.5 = 0.04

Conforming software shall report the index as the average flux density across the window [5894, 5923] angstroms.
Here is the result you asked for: 27.9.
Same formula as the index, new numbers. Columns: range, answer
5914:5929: 29.4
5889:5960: 28.7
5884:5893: 23.5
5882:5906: 25.4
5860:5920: 27.8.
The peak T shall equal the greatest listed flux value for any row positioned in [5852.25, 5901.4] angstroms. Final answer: 35.1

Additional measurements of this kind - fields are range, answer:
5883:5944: 33.9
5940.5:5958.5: 37.1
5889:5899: 28.6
